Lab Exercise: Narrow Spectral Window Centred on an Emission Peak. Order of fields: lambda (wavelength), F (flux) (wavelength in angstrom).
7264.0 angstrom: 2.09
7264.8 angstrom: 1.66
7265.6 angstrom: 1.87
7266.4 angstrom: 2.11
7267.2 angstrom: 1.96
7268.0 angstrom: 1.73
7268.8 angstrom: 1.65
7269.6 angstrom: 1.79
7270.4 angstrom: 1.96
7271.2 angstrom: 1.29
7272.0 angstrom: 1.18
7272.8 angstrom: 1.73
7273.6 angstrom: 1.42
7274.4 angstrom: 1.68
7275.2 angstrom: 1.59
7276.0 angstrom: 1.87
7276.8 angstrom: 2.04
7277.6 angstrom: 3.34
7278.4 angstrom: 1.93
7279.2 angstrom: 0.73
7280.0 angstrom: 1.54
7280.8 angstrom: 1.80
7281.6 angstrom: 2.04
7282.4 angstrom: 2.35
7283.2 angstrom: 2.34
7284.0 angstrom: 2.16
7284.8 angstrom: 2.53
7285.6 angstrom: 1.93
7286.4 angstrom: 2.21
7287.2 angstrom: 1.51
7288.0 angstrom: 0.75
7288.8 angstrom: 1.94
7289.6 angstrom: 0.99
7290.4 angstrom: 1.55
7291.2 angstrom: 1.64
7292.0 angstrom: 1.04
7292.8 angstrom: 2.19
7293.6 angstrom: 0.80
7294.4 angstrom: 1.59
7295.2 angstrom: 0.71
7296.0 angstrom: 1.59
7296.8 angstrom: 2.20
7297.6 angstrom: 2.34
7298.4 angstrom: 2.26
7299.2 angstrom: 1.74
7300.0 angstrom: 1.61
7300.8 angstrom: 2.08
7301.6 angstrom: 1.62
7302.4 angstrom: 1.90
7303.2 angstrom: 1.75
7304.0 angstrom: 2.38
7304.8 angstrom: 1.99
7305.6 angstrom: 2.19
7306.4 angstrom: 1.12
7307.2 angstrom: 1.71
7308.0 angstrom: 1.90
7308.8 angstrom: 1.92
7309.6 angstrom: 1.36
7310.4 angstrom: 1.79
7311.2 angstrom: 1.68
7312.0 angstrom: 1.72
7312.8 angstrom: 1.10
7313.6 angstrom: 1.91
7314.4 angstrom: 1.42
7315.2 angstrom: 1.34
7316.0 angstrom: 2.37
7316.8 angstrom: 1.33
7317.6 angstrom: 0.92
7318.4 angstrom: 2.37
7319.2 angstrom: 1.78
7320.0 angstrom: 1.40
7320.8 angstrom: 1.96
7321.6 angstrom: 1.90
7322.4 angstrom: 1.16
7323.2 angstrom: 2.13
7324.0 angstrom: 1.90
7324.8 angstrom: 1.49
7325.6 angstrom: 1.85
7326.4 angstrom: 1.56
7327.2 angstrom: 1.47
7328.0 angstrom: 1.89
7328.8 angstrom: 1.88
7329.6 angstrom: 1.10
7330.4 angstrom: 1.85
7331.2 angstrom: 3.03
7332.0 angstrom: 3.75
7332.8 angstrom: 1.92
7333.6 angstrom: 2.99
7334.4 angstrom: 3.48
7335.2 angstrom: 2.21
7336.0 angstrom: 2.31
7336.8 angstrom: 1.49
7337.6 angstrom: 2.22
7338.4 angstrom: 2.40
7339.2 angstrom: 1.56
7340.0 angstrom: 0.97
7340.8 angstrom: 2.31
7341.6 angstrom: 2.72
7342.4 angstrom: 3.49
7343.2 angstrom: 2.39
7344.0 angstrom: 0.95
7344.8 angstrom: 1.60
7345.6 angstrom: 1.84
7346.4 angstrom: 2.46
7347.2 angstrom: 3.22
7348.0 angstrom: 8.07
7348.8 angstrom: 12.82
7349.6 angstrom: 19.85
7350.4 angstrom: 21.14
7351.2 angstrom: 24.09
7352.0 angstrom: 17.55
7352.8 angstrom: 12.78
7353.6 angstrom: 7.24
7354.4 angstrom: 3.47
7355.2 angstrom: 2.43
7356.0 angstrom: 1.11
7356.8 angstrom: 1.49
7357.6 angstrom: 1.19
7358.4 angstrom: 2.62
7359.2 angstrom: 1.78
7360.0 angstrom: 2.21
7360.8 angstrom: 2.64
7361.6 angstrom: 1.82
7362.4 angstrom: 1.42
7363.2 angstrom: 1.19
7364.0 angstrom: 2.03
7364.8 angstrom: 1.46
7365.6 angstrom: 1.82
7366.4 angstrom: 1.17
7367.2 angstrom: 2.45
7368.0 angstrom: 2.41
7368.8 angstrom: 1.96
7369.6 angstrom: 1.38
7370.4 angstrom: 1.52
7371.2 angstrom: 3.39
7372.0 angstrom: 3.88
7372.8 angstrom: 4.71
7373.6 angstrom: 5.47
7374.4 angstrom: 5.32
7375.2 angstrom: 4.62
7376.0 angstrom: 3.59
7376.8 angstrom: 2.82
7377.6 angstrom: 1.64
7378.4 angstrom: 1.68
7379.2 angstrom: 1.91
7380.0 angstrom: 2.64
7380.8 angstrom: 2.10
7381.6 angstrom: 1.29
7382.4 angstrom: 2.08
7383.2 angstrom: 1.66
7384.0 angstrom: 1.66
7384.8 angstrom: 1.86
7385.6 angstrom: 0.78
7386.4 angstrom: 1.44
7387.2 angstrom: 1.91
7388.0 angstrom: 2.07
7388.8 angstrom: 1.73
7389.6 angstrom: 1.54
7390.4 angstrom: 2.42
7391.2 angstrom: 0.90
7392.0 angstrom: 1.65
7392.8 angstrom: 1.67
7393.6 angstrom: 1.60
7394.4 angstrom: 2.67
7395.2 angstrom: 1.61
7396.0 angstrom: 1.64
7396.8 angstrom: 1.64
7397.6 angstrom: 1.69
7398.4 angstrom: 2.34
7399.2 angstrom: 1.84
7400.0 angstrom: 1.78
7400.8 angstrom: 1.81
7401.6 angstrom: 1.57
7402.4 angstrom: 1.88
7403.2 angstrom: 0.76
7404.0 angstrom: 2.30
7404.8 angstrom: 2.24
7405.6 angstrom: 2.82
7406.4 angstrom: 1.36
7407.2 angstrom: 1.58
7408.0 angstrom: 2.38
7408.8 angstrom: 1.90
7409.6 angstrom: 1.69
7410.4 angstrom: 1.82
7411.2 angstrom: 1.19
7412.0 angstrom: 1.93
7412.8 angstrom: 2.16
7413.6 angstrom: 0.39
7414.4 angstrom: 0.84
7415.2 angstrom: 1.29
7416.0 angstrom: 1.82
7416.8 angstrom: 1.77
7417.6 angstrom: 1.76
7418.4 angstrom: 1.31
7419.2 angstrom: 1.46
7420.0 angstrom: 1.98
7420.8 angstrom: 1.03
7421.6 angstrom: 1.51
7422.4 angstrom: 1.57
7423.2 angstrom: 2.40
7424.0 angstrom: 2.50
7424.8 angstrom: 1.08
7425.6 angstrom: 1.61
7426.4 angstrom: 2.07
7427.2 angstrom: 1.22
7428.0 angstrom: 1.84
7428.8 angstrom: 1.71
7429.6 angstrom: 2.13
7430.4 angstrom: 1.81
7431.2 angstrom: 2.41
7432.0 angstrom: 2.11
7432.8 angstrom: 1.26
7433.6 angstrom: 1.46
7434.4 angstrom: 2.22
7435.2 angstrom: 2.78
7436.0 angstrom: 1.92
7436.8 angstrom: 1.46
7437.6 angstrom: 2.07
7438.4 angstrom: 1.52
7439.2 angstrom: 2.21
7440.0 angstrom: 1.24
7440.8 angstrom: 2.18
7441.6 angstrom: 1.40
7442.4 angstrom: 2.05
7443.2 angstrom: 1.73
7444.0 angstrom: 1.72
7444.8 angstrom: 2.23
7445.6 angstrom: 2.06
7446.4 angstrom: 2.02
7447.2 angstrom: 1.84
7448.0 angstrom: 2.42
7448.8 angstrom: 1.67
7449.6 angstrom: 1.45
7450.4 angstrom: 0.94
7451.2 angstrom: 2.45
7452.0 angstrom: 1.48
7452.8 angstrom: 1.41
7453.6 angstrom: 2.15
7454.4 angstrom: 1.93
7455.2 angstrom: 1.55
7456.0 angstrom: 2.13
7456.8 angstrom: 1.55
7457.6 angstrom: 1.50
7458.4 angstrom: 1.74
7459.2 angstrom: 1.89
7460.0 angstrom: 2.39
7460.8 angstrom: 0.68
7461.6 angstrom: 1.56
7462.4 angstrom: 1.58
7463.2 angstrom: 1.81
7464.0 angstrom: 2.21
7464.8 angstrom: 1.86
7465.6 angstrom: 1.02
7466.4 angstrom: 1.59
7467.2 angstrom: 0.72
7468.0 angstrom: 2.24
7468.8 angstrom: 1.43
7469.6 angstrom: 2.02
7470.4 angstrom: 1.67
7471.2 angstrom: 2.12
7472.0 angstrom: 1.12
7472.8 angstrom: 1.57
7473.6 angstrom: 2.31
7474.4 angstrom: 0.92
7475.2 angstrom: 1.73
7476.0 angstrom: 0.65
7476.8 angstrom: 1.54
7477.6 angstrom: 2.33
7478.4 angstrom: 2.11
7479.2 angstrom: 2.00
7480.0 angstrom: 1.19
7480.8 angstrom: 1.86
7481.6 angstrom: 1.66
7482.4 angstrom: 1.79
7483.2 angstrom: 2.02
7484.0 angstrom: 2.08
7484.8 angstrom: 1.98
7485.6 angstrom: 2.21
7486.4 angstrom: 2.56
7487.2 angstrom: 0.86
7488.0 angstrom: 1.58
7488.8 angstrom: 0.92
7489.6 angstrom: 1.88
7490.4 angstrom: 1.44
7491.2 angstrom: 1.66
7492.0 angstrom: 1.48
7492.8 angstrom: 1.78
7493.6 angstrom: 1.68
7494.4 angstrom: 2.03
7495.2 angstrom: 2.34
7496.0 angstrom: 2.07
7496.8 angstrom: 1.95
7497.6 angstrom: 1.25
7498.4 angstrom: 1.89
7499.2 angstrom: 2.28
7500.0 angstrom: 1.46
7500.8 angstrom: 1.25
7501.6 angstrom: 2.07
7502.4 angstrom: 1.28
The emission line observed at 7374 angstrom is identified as [N II] 6583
